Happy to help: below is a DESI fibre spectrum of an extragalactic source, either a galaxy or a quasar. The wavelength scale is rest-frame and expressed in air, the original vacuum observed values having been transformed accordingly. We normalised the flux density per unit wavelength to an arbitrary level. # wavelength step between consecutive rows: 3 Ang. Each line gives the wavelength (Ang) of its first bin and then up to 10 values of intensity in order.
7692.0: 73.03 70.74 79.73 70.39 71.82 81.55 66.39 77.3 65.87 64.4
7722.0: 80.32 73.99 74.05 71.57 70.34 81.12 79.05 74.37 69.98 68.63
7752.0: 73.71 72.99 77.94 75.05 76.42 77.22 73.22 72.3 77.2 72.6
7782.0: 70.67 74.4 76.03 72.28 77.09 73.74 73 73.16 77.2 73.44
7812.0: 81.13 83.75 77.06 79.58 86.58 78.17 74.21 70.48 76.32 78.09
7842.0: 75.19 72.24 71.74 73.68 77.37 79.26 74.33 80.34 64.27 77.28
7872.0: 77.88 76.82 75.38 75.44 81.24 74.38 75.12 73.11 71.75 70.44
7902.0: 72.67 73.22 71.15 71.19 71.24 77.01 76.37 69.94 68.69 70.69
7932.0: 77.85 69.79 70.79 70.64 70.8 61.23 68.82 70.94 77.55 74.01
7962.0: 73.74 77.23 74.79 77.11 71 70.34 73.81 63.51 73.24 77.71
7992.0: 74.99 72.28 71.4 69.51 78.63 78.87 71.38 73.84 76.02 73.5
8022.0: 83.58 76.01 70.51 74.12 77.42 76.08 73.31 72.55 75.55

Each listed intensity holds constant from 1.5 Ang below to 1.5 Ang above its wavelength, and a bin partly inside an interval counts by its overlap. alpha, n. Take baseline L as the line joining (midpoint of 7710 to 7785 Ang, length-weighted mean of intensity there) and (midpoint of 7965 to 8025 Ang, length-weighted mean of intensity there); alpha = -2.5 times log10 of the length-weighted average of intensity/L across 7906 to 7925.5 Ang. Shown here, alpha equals 0.02 mag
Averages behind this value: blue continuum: 73.6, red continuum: 74.1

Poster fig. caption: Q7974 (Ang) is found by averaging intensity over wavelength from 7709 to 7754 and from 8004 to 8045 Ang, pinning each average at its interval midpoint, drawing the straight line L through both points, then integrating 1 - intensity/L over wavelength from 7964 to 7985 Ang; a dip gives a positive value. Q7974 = 0.7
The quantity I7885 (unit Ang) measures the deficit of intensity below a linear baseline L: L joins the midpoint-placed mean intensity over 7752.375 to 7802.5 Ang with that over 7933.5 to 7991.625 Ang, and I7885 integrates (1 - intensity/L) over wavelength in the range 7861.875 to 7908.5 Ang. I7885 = -0.9 Ang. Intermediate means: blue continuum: 74.5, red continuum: 72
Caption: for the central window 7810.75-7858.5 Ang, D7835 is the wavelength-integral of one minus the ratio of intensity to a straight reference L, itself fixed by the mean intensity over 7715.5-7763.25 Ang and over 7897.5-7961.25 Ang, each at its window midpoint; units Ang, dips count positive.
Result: -3.0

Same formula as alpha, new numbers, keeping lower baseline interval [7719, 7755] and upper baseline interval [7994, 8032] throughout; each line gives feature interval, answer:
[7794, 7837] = -0.042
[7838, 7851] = 0.001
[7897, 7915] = 0.039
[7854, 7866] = -0.029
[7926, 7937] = 0.033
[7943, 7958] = 0.067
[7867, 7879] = -0.031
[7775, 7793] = 0.001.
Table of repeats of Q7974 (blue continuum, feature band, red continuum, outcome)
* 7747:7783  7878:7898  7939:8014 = -0.50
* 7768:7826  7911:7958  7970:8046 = 2.03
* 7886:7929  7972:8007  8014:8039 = 0.96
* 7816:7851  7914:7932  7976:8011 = 0.39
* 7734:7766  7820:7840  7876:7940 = -0.97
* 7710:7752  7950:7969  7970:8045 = -0.11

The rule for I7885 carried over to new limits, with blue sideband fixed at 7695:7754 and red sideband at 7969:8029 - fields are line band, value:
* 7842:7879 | -0.7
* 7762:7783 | -0.3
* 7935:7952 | 1.2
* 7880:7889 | -0.4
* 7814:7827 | -1.4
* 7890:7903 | 0.2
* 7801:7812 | -0.3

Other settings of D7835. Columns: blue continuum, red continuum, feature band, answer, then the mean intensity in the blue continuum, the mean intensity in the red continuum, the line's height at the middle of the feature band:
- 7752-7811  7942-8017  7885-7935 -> 0.46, 74.6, 72.9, 73.5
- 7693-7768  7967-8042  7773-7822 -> -1.18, 73.8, 74.1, 73.9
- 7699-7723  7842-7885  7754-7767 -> -0.46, 72.2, 75.4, 73.3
